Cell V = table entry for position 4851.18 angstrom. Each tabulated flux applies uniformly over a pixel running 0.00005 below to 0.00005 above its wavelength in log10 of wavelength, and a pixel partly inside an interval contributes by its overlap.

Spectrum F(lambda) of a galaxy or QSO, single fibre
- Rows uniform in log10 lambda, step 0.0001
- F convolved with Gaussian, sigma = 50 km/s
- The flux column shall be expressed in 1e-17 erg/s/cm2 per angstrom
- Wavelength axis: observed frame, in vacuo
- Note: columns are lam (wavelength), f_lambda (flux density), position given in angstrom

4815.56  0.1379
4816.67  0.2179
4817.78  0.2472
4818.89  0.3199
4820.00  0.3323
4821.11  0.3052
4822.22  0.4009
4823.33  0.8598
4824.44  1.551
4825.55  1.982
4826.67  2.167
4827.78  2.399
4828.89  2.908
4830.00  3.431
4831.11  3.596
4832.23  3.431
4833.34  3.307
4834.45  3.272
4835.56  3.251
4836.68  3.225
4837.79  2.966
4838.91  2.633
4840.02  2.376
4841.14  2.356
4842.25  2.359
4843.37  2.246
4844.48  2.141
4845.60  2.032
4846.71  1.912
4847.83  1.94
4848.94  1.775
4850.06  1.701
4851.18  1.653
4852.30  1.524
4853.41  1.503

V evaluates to 1.653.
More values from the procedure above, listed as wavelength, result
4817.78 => 0.2472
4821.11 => 0.3052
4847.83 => 1.94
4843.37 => 2.246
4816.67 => 0.2179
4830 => 3.431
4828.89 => 2.908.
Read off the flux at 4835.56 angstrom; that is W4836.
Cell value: 3.251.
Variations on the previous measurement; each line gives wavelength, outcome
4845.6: 2.032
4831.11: 3.596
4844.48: 2.141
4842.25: 2.359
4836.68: 3.225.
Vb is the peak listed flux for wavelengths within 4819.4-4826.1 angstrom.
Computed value 1.982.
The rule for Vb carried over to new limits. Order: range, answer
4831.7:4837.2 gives 3.431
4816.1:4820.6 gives 0.3323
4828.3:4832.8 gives 3.596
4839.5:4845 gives 2.376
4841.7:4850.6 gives 2.359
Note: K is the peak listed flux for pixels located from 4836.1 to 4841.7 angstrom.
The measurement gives 3.225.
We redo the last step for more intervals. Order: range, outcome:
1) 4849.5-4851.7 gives 1.701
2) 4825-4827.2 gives 2.167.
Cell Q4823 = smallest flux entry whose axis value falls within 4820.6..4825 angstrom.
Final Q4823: 0.3052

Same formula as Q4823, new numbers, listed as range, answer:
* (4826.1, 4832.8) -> 2.167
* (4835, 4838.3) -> 2.966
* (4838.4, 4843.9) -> 2.246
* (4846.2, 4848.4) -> 1.912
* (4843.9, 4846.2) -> 2.032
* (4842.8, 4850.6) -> 1.701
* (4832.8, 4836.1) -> 3.251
